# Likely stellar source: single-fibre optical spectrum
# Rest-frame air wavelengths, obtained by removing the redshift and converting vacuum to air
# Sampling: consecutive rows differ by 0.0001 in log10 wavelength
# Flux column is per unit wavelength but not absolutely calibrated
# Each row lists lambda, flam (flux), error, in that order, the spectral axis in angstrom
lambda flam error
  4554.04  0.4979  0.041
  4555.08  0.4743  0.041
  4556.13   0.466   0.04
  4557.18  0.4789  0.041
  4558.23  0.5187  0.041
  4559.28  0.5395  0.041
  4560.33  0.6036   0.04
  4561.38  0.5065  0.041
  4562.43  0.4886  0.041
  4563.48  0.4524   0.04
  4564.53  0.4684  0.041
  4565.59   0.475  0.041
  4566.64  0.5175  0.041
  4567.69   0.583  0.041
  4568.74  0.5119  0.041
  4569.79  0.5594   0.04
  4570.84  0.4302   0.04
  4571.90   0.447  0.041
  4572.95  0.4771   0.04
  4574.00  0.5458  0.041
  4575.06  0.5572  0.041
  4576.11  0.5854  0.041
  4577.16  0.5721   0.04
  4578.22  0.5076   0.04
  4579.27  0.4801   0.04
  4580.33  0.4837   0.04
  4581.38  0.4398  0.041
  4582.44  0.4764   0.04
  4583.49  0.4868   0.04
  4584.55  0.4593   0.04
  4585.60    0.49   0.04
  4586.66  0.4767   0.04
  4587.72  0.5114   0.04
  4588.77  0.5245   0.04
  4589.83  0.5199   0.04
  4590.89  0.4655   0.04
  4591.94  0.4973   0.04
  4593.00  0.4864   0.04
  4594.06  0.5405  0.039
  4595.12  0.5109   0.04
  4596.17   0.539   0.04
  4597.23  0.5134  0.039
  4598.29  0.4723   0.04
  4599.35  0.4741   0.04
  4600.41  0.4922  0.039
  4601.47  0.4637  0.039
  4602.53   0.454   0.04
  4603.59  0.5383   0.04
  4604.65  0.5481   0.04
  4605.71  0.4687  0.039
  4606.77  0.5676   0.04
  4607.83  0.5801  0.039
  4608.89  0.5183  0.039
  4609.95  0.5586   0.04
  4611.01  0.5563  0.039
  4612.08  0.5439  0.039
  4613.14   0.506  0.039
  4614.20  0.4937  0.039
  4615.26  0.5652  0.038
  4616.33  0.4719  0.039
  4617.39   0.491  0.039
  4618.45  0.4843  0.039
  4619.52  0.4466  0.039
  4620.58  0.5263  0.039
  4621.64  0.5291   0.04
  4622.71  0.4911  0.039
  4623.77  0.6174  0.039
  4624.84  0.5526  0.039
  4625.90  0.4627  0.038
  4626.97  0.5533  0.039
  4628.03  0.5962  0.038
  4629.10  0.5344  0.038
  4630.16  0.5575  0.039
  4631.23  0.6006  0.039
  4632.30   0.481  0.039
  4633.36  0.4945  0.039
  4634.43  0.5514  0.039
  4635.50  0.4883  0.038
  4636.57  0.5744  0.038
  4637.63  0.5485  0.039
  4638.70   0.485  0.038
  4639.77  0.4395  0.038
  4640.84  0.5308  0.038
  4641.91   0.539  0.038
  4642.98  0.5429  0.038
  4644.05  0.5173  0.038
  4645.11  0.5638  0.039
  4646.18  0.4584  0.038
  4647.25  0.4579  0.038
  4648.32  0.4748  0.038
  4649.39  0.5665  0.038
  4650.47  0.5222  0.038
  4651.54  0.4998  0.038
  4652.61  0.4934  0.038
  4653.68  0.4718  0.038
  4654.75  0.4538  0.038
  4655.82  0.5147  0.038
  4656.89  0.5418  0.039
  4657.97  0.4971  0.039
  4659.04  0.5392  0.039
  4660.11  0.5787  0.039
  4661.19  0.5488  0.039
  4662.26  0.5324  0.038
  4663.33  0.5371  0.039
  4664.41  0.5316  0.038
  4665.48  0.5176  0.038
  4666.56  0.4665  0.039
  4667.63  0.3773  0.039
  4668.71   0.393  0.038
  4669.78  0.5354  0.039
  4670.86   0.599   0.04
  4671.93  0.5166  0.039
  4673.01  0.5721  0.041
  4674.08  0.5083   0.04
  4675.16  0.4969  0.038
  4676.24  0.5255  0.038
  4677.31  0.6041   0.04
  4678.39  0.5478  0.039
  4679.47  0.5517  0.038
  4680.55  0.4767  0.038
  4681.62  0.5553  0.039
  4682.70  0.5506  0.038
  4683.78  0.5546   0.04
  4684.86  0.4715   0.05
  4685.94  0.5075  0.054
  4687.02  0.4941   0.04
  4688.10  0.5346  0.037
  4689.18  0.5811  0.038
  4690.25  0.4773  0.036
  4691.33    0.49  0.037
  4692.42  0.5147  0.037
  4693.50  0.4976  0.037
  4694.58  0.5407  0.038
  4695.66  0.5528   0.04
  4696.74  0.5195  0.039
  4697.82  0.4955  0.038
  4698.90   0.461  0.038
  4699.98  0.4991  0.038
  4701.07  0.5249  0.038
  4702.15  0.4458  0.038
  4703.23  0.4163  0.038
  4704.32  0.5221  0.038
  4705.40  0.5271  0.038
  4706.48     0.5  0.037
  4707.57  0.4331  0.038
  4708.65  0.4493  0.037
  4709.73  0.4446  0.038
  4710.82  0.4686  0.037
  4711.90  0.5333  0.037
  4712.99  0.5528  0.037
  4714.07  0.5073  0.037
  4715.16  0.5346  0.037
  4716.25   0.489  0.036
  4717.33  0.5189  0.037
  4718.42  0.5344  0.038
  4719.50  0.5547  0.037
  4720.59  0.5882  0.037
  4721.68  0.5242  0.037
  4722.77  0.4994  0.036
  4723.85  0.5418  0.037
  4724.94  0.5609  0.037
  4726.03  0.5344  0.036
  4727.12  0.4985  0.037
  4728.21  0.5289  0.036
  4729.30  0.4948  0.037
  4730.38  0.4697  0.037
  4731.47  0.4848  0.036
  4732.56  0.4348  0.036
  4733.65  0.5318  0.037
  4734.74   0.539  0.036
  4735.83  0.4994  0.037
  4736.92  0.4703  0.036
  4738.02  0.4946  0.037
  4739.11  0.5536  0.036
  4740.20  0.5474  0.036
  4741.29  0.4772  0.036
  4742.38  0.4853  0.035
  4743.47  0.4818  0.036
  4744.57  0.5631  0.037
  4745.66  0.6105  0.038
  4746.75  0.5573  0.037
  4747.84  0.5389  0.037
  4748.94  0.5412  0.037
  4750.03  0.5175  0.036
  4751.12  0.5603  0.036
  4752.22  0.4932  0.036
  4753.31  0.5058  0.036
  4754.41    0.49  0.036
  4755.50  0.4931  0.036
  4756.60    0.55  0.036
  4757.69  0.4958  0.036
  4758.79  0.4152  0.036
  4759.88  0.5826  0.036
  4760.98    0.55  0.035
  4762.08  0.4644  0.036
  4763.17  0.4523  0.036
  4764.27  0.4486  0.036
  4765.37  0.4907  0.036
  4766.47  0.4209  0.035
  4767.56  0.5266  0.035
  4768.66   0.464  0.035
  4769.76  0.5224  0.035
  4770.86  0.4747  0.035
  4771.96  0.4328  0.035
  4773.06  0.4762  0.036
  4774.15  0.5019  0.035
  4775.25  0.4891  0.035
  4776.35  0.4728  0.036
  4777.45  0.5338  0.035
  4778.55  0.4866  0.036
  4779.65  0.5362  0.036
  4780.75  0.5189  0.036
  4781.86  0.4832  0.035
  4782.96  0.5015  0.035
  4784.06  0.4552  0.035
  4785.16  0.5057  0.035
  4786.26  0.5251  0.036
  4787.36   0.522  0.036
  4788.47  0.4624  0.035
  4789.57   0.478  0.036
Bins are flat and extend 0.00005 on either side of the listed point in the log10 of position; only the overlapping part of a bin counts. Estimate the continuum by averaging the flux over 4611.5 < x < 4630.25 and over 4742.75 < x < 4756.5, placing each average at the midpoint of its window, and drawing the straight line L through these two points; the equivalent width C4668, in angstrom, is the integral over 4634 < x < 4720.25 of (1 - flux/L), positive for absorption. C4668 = 2.3 angstrom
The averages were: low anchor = 0.523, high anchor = 0.529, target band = 0.512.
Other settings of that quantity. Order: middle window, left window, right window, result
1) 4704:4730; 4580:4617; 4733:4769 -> -0.27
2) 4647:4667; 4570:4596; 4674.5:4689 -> 0.31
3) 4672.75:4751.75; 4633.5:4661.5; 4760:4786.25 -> -2.22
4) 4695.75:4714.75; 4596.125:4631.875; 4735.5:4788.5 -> 0.76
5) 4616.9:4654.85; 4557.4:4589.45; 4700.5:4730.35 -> -0.81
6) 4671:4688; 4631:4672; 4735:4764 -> -0.60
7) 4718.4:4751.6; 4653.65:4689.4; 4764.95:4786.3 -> -1.39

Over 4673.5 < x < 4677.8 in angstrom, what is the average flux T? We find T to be 0.534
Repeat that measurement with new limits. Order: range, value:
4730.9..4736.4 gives 0.498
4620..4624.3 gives 0.541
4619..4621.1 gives 0.487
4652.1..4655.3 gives 0.474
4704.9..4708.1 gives 0.486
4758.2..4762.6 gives 0.503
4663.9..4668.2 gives 0.472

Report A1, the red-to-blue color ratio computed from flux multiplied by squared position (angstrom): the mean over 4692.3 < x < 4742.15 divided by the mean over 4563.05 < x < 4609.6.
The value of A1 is 1.1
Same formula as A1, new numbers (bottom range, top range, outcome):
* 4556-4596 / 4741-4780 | 1.08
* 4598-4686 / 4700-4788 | 1.02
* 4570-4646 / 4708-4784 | 1.05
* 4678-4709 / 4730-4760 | 1.03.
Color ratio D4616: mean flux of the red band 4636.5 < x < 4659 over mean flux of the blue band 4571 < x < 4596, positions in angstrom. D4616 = 1.0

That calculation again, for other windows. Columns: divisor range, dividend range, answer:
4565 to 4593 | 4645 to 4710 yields 1.01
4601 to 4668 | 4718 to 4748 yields 1.01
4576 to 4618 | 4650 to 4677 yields 1.01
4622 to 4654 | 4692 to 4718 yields 0.95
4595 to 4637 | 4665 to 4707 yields 0.98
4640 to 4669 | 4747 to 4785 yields 0.98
